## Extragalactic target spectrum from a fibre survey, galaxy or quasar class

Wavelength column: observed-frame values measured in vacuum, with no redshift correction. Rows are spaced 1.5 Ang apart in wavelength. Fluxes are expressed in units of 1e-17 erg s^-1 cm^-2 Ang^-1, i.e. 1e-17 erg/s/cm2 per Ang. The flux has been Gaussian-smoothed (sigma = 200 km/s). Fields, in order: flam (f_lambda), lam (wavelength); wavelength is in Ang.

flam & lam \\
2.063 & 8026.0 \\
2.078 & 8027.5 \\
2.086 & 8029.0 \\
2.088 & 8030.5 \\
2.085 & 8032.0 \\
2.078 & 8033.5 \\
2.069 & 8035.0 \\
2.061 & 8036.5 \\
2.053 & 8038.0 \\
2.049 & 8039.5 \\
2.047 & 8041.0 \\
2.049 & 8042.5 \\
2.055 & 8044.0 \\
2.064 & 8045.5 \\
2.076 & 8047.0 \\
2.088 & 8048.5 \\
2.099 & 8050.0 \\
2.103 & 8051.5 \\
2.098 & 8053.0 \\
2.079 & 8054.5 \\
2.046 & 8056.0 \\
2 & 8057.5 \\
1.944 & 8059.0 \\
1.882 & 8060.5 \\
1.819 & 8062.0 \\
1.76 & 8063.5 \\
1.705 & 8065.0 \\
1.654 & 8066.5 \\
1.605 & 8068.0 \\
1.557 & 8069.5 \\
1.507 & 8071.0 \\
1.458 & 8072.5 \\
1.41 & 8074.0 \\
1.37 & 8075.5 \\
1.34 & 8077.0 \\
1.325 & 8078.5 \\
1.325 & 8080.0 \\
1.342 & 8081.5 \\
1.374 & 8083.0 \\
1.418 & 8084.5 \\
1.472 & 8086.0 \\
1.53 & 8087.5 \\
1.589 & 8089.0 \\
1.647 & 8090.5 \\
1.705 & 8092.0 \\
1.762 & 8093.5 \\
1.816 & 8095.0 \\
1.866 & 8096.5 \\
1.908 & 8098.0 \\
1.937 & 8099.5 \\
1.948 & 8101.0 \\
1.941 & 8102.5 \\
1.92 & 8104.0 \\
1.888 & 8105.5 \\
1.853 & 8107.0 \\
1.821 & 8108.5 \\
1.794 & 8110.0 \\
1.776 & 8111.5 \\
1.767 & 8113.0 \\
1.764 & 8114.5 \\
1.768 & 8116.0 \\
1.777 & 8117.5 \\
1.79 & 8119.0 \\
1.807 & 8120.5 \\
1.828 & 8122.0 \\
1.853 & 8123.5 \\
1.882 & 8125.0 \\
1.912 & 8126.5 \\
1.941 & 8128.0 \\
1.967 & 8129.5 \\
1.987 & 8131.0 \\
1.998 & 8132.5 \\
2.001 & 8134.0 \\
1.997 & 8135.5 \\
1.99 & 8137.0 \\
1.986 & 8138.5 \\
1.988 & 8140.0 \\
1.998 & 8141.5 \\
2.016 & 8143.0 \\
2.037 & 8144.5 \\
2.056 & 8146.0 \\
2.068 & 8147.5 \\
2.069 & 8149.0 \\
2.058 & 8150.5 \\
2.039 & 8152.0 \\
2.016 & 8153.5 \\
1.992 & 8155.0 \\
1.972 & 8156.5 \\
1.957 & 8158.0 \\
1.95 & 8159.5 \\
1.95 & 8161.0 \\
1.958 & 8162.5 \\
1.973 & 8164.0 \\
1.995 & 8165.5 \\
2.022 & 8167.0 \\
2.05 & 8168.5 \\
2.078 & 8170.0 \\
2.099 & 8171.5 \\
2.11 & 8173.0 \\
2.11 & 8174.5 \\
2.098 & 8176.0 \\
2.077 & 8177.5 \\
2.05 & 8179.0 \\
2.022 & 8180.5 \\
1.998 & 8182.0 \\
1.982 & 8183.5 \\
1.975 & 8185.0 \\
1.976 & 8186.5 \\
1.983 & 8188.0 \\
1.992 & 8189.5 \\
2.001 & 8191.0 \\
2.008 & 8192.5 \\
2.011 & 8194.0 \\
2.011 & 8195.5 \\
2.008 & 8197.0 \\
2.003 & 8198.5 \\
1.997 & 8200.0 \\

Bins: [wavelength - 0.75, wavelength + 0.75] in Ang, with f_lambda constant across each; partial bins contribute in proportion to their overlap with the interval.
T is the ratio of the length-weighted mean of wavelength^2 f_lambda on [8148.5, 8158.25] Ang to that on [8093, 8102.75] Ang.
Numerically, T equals 1.1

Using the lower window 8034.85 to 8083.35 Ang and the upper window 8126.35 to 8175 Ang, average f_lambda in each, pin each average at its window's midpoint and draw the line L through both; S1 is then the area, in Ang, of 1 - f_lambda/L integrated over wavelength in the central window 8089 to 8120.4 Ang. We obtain 1.5 Ang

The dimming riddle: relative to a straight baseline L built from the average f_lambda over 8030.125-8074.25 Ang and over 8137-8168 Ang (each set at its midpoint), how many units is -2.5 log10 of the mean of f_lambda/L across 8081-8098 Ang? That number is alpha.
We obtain 0.21 mag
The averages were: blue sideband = 1.92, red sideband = 2.01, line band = 1.61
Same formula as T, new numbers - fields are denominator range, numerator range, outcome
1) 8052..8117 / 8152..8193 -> 1.20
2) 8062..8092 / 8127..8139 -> 1.33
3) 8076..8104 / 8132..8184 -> 1.26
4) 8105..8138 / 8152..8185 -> 1.09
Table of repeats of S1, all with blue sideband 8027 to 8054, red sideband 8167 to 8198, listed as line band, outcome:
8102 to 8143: 3.17 Ang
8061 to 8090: 7.81 Ang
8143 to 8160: 0.17 Ang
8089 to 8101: 1.49 Ang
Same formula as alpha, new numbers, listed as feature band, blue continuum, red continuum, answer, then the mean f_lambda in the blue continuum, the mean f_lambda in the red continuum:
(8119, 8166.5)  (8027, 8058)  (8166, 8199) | 0.037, 2.07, 2.03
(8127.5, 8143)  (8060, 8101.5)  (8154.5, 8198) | -0.085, 1.6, 2.01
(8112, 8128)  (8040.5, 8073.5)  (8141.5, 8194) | 0.083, 1.89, 2.02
